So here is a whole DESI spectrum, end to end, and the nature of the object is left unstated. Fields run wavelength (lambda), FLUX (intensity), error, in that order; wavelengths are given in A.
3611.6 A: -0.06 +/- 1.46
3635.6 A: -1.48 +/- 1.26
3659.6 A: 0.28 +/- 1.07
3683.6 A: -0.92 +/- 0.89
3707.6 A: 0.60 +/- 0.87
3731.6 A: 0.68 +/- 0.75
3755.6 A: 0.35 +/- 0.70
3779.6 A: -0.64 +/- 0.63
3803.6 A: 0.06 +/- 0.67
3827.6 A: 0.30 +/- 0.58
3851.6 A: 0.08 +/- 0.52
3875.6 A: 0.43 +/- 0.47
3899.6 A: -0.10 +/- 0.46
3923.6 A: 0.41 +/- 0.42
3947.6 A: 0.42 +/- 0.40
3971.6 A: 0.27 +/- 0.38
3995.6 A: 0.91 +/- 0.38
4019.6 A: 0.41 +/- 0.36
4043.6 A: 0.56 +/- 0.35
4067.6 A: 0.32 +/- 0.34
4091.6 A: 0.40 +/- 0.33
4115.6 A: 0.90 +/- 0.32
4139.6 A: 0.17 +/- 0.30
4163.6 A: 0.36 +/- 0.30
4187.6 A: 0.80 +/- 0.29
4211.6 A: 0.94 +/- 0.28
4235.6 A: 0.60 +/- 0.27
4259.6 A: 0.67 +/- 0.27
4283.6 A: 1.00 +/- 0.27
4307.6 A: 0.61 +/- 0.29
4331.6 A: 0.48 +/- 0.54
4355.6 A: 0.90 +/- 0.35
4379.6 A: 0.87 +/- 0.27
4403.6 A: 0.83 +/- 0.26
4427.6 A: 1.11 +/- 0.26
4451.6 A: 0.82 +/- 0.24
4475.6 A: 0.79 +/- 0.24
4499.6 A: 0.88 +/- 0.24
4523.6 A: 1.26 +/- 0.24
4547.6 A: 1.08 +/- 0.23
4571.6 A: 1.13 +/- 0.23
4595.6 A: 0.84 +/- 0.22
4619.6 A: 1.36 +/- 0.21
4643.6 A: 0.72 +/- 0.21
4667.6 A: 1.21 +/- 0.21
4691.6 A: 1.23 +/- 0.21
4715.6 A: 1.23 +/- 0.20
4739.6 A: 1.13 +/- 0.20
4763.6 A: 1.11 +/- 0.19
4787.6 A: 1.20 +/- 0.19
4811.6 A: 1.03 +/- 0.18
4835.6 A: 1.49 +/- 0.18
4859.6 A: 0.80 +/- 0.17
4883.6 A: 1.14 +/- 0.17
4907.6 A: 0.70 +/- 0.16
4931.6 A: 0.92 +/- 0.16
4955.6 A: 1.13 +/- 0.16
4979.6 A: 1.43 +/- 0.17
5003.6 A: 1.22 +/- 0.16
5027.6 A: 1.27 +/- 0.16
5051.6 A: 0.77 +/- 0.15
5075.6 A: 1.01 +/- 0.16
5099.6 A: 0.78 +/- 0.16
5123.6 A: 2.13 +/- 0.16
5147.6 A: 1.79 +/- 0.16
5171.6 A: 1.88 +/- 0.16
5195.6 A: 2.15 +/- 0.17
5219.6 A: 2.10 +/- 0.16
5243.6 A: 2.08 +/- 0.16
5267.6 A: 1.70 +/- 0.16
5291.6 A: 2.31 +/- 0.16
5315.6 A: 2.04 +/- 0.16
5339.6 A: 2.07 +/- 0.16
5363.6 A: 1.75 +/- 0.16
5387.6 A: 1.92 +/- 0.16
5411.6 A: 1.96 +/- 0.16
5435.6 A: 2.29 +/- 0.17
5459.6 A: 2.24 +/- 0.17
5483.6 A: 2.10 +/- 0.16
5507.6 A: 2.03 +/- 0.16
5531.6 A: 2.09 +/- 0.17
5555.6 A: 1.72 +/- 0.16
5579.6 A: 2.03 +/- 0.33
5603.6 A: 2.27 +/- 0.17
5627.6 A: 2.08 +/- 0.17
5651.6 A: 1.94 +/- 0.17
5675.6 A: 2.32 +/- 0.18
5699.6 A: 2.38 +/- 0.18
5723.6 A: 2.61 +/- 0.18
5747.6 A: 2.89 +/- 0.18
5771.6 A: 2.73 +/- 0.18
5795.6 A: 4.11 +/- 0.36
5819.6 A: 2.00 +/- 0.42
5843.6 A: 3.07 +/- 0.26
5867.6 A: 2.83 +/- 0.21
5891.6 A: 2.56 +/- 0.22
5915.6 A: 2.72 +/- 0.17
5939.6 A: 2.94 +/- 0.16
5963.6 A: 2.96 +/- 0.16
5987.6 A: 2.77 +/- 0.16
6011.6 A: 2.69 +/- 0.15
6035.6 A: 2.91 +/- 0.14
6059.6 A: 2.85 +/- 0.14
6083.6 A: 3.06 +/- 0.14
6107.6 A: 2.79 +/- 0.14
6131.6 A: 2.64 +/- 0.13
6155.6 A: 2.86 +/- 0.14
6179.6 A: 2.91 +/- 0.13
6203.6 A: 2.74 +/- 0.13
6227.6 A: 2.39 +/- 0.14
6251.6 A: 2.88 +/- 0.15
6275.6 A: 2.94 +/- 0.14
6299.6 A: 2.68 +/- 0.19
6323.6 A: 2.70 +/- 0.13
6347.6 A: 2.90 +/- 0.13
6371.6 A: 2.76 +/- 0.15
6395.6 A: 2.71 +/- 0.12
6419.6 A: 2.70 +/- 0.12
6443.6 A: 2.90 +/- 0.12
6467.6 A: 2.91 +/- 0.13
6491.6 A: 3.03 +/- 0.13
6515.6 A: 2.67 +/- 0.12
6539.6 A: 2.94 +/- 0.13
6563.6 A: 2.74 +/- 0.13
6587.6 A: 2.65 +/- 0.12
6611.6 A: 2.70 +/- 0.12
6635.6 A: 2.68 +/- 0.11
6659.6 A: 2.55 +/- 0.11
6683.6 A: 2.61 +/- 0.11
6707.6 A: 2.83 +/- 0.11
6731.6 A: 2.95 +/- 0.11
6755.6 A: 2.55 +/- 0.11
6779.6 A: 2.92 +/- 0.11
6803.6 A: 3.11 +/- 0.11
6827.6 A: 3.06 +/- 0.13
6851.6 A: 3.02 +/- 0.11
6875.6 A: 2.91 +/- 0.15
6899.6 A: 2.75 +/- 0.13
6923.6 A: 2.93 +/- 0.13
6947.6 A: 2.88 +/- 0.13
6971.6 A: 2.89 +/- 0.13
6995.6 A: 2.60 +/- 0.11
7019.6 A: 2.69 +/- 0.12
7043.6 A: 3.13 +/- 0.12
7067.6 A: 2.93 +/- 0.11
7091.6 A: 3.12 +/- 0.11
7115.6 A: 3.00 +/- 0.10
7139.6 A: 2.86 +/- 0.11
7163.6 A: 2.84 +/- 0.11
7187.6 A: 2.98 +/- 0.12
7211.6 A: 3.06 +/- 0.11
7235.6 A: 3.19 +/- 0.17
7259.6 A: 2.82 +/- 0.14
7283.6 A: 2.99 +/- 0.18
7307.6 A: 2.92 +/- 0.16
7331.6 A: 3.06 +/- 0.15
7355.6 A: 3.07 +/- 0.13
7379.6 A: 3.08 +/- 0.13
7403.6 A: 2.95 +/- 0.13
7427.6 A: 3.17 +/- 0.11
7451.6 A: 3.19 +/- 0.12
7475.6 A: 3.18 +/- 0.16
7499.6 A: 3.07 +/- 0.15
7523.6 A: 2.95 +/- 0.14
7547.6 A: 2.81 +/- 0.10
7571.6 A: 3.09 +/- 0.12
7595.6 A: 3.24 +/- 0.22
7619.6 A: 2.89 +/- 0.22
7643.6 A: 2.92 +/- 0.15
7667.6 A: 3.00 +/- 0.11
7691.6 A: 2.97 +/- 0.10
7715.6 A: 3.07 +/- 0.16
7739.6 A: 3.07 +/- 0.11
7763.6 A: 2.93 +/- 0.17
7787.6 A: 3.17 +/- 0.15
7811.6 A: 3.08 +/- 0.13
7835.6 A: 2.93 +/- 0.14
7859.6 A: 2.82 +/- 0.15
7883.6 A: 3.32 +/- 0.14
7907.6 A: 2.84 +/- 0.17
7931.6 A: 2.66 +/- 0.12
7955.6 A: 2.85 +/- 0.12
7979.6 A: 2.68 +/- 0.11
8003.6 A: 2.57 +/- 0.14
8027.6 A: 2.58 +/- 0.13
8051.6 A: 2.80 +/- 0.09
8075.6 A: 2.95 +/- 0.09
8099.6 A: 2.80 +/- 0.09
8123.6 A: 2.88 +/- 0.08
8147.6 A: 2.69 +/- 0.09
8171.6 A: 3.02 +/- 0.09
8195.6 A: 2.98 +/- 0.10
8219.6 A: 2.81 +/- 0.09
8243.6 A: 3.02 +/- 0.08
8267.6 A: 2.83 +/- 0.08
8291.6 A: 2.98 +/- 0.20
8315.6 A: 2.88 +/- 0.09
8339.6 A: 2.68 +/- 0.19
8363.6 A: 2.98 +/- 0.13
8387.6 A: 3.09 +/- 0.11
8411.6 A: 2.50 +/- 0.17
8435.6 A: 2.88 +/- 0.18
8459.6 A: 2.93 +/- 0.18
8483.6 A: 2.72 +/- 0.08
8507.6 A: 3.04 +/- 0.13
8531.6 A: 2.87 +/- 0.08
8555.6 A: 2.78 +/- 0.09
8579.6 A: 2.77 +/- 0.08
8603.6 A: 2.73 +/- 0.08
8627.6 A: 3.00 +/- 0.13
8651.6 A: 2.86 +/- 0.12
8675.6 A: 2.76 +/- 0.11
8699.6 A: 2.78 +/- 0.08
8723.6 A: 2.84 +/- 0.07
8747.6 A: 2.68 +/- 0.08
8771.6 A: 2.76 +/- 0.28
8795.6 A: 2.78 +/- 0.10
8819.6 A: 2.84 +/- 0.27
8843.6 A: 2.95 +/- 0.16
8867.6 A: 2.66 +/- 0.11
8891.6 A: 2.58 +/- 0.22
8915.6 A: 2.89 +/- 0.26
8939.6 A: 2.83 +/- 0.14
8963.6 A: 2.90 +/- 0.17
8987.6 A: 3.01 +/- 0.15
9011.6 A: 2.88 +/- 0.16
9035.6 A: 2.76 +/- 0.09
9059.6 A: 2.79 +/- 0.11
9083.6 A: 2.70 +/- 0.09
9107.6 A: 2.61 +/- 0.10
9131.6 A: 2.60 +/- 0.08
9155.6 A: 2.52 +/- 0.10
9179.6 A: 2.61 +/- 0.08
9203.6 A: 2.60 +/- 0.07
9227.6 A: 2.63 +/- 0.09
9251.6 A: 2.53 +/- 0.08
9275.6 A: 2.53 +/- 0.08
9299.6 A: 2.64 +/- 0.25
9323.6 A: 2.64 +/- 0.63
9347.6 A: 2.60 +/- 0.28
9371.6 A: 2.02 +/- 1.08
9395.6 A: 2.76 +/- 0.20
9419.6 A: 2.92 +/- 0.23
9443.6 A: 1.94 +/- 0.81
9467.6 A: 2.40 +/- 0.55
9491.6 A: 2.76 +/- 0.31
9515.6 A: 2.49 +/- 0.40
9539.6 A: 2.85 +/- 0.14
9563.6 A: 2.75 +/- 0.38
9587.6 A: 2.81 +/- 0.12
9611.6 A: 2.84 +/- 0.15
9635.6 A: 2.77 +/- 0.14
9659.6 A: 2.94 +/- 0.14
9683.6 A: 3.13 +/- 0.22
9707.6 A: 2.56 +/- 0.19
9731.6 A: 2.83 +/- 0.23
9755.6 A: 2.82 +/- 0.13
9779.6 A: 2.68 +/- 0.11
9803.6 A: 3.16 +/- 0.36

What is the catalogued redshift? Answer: 0.282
